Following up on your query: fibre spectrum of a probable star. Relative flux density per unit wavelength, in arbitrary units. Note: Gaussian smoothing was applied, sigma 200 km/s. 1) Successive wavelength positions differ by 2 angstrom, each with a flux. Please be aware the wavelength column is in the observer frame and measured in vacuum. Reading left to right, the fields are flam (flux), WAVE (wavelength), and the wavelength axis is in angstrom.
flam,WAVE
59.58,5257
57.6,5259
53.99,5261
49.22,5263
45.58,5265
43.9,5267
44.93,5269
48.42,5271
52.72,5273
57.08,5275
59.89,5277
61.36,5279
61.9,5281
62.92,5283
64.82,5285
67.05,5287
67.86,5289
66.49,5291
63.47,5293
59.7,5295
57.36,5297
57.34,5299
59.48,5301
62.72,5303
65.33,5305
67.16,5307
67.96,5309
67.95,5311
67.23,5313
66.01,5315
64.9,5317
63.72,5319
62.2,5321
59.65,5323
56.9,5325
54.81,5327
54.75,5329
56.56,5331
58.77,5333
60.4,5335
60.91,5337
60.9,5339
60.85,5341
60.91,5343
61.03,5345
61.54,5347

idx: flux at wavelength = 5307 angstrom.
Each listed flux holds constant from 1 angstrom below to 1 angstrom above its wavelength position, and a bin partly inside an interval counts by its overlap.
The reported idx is 67.16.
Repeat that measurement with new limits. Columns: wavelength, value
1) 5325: 56.9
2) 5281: 61.9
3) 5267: 43.9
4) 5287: 67.05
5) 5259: 57.6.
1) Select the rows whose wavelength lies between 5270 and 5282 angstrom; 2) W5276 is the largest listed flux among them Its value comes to 61.9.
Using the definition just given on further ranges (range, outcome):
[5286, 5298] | 67.86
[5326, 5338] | 60.91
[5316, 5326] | 64.9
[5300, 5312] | 67.96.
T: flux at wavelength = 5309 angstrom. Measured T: 67.96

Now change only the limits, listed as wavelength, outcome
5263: 49.22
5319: 63.72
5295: 59.7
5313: 67.23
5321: 62.2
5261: 53.99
